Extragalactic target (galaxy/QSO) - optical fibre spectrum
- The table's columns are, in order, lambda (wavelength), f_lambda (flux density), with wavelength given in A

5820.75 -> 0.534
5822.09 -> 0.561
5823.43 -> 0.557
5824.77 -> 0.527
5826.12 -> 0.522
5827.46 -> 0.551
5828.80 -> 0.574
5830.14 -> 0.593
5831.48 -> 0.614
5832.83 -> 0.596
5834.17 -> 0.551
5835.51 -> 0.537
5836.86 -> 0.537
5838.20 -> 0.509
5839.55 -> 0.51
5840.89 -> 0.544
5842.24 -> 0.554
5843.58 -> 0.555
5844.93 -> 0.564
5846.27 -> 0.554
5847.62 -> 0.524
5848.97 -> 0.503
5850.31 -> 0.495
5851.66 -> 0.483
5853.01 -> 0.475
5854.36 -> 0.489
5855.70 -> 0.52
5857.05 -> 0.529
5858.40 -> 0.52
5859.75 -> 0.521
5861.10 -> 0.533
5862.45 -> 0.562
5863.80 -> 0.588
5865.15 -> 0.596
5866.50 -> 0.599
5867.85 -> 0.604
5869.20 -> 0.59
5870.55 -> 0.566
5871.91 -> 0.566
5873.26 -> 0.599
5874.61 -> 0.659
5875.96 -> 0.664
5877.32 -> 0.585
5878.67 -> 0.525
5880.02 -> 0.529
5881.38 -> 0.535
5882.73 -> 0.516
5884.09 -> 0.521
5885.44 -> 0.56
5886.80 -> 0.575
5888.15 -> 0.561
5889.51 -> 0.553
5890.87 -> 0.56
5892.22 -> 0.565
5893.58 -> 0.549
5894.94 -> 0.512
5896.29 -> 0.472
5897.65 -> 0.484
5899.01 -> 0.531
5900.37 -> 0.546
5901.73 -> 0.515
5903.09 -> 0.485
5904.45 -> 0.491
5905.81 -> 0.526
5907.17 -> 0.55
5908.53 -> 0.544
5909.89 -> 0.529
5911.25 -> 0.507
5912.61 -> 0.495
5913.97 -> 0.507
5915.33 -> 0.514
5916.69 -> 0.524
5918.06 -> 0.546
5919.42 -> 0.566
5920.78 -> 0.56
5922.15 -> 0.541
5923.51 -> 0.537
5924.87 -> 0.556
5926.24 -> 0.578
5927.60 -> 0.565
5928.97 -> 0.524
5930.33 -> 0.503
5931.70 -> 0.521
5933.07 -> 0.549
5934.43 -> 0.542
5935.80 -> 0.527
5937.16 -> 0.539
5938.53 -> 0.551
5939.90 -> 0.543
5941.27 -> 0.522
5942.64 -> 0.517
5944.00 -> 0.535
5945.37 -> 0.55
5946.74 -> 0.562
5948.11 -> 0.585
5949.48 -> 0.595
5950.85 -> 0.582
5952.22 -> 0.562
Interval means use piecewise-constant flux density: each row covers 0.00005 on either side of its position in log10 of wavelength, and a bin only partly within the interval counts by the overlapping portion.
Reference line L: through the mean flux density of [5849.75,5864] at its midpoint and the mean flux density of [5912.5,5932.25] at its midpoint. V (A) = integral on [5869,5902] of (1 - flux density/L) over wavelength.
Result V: -1.7 A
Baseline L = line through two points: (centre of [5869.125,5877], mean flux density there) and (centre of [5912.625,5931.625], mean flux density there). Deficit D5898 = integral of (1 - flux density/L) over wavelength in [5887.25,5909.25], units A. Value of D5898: 1.67 A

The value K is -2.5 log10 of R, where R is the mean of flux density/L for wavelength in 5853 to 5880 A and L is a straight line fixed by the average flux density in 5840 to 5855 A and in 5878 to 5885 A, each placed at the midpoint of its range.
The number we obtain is -0.08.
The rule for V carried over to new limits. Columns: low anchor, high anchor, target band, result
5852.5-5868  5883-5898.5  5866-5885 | -1.2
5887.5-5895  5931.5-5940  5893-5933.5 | 1.4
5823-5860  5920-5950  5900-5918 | 0.8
